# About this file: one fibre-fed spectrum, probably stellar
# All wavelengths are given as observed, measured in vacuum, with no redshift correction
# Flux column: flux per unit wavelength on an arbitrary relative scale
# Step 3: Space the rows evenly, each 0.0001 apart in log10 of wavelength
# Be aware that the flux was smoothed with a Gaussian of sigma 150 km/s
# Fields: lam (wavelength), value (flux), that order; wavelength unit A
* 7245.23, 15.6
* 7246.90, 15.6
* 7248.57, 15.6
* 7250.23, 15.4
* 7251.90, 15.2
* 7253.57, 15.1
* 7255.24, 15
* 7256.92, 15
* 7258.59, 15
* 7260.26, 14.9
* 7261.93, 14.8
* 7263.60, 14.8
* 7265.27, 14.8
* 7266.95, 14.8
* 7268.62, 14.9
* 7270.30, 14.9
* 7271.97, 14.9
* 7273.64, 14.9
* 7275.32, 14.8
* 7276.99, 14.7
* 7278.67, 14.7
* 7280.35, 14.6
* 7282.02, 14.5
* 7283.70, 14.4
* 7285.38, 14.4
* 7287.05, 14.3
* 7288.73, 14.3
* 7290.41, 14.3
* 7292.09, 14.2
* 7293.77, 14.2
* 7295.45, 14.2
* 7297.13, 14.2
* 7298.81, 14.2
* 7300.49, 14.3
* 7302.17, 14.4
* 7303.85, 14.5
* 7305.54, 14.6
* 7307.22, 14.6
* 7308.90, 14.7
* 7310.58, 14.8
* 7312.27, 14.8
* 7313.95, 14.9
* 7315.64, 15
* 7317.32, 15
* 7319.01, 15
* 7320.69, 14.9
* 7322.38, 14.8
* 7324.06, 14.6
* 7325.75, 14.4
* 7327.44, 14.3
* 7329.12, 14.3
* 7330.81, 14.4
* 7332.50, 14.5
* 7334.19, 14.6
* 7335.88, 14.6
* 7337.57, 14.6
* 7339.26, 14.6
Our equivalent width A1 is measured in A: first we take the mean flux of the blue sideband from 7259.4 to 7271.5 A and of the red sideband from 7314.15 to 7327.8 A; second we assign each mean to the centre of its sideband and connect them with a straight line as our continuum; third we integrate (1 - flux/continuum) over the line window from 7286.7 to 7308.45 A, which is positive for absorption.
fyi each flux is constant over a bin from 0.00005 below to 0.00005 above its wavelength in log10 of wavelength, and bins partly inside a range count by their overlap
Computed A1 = 0.7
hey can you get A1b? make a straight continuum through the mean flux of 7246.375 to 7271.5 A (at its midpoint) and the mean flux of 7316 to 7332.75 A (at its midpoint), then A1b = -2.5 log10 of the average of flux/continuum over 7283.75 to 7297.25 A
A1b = 0.04 mag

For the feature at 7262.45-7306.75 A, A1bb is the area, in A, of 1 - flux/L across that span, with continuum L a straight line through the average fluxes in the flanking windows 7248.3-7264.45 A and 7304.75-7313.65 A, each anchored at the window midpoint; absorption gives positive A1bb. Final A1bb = 1.0 A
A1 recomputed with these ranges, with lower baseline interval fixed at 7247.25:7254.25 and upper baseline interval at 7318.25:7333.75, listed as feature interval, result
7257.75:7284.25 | 0.7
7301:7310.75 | 0.1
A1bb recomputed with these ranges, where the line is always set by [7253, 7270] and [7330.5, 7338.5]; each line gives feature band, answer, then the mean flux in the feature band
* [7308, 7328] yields -0.2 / 14.8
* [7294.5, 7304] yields 0.3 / 14.3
